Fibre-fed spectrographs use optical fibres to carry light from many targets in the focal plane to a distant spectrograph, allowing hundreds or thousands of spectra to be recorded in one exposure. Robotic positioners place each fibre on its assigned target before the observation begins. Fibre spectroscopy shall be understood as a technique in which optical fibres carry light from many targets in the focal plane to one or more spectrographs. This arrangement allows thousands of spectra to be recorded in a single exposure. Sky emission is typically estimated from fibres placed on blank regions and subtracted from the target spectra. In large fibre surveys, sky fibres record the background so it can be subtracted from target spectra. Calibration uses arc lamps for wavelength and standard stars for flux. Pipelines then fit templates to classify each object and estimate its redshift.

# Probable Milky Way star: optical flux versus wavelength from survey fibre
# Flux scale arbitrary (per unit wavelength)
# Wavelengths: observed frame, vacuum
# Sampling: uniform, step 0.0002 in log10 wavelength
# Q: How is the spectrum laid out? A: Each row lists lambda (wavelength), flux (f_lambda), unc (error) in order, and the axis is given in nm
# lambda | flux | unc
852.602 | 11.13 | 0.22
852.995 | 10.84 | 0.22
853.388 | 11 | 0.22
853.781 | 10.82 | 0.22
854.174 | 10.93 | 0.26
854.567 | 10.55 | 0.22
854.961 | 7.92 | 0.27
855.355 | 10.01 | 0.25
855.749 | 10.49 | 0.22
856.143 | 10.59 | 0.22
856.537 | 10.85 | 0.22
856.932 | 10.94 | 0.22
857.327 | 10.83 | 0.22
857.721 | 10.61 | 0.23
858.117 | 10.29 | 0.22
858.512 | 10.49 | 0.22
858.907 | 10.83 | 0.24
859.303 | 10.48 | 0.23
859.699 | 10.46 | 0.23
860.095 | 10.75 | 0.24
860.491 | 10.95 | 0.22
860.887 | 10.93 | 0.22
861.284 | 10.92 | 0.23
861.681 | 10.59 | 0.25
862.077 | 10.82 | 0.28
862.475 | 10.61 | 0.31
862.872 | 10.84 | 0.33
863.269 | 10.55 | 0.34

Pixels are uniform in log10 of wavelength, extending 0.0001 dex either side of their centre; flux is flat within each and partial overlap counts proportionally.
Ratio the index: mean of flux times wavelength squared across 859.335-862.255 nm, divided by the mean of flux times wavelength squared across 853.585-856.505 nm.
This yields 1.1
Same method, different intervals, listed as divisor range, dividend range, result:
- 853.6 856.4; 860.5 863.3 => 1.07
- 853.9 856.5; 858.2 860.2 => 1.05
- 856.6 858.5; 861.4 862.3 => 1.02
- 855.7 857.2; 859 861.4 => 1.01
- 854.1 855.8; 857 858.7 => 1.08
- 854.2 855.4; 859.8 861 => 1.14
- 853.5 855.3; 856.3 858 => 1.07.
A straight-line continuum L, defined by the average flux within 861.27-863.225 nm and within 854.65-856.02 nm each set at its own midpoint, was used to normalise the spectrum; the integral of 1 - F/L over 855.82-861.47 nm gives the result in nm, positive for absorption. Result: -0.31 nm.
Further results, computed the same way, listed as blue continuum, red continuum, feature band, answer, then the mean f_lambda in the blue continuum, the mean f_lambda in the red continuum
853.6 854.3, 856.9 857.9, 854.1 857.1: 0.16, 10.9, 10.8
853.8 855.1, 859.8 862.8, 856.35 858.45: -0.07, 10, 10.8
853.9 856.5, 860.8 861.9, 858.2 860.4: 0.00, 10.2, 10.8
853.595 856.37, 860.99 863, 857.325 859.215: -0.02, 10.2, 10.8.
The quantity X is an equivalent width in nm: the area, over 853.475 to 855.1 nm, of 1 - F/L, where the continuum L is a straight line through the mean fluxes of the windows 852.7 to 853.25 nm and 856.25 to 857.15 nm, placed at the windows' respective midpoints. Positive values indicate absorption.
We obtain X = 0.10 nm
